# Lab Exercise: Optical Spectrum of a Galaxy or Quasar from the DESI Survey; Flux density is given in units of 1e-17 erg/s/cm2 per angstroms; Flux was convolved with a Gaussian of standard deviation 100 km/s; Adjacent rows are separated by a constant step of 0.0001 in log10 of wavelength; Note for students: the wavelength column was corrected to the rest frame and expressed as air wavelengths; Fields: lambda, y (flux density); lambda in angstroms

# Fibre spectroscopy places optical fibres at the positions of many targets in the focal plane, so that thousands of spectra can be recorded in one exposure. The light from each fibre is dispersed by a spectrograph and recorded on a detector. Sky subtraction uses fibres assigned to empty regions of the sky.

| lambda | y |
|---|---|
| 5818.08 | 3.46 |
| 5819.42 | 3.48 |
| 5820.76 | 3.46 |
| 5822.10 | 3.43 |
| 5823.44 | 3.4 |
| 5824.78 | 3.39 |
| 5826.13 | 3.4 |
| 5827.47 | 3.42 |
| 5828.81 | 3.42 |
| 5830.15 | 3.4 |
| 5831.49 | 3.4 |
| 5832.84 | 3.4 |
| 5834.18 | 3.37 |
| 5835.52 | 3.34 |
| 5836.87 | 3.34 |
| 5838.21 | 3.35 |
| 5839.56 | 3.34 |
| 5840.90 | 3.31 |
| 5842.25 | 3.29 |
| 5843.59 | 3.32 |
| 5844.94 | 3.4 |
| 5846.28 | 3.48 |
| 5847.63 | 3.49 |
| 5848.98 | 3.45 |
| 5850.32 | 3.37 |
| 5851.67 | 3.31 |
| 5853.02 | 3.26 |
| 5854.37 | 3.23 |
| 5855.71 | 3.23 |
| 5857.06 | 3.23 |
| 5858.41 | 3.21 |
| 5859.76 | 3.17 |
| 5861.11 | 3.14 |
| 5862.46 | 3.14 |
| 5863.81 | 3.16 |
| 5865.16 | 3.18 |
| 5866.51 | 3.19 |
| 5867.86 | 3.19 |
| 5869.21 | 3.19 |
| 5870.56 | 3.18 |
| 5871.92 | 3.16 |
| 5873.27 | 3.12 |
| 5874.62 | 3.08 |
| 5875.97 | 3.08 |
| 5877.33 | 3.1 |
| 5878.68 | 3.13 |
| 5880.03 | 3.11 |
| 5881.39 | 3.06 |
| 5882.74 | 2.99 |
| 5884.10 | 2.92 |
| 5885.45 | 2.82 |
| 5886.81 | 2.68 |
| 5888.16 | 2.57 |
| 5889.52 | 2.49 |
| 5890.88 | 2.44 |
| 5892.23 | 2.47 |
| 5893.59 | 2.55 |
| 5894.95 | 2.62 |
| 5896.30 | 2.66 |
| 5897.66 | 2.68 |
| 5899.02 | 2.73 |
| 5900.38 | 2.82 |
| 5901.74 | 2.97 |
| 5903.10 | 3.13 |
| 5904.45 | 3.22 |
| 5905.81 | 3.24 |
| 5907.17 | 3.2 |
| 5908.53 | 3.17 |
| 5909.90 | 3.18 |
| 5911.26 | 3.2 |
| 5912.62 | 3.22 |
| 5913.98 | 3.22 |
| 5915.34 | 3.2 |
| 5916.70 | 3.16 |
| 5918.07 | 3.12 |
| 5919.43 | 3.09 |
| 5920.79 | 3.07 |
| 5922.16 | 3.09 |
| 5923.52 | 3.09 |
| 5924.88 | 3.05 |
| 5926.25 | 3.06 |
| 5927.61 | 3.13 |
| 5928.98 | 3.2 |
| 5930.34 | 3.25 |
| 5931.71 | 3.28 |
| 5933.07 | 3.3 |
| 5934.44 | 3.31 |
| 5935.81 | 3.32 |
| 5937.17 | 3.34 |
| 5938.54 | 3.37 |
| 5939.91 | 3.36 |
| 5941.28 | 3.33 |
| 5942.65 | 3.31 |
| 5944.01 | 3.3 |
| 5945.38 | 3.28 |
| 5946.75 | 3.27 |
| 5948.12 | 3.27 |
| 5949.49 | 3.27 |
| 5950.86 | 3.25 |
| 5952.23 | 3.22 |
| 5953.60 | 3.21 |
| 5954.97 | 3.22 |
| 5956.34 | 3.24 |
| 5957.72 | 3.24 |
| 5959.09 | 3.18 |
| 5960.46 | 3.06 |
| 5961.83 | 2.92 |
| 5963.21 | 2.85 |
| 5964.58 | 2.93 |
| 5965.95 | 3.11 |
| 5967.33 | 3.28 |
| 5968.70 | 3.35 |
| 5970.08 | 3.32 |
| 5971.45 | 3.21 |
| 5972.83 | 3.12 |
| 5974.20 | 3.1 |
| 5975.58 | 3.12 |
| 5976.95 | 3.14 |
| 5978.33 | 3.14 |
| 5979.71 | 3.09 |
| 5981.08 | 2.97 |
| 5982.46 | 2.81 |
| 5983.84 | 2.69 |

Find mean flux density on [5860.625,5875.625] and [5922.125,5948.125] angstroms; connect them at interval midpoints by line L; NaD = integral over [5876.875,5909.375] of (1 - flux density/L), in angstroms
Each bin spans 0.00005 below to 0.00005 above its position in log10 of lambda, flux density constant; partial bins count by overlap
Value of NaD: 3.3 angstroms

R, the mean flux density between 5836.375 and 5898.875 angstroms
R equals 3.08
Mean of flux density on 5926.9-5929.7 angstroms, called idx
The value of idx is 3.17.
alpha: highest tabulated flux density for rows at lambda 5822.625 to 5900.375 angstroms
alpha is 3.49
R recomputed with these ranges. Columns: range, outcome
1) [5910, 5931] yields 3.15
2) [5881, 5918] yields 2.91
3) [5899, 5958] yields 3.2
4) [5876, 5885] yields 3.05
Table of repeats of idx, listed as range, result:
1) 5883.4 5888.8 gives 2.75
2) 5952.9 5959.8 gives 3.22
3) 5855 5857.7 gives 3.24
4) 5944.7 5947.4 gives 3.27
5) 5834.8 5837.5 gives 3.34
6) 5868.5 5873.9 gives 3.16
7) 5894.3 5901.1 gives 2.7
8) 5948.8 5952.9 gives 3.25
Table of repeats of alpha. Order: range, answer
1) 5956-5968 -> 3.28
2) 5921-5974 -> 3.37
